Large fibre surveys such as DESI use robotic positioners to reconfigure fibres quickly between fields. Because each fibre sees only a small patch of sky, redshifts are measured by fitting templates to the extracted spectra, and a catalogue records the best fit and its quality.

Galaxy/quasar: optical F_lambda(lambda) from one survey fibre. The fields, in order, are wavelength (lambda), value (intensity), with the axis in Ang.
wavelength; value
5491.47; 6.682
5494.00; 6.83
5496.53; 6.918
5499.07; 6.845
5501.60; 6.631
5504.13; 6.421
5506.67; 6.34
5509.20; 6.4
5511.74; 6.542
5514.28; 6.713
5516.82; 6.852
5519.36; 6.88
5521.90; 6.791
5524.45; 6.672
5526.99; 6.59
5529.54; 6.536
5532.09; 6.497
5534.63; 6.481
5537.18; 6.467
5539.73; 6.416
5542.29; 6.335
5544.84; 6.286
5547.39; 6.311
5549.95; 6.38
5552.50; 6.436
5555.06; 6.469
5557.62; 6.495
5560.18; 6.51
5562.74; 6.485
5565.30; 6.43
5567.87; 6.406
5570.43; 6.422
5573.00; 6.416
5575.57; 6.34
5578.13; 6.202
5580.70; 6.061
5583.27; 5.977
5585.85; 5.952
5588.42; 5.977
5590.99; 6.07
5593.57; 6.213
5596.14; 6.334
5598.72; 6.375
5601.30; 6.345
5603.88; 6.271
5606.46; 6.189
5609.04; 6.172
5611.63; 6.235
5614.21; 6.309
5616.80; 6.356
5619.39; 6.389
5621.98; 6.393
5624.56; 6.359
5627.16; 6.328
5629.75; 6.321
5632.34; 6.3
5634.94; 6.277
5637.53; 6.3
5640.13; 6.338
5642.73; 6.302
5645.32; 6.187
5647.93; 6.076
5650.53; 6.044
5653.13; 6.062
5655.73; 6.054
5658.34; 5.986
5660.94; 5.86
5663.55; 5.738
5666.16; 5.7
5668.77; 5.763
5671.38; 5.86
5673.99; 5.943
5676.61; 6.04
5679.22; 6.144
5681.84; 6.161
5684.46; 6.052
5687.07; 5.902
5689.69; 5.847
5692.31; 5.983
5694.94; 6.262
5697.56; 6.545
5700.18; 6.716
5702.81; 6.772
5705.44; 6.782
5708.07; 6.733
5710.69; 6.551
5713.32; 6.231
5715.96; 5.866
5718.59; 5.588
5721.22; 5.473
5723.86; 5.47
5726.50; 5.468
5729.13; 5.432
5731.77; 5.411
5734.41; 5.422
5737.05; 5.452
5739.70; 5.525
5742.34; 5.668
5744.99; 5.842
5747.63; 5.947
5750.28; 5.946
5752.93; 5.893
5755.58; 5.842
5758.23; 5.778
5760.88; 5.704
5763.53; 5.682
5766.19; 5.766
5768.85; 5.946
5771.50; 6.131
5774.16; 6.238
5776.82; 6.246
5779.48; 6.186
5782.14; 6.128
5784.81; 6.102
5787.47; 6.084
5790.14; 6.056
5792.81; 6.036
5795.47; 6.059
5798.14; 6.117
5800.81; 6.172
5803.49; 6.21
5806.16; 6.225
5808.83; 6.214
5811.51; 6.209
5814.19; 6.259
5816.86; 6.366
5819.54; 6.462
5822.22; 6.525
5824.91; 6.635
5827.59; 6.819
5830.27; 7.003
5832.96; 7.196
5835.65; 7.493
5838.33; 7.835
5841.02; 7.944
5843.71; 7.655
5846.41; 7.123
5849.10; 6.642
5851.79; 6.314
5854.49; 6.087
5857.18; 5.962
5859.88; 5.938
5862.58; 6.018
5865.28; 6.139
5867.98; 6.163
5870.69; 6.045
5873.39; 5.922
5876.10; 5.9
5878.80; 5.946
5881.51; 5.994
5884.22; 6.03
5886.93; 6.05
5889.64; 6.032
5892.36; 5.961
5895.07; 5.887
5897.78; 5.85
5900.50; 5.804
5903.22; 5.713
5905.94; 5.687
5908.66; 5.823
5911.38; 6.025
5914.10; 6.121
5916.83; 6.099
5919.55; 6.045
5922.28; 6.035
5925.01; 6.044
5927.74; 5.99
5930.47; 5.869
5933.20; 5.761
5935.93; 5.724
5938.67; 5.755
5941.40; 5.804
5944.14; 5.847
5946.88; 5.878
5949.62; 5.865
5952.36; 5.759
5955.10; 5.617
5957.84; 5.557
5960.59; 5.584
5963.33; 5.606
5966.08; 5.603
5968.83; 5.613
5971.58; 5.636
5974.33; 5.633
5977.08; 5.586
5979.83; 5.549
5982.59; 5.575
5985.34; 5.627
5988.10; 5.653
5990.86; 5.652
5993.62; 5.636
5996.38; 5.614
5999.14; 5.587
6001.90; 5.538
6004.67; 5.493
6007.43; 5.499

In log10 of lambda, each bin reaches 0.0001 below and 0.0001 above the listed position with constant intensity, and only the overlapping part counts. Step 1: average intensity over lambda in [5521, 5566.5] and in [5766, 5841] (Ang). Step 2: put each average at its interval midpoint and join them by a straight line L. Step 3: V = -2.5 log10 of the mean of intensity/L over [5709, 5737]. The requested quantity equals 0.133 mag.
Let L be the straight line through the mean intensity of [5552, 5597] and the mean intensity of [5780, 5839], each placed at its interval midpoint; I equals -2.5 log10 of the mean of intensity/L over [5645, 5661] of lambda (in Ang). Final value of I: 0.05 mag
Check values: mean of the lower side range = 6.29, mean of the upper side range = 6.45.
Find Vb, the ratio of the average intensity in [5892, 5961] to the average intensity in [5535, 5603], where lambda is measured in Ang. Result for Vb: 0.93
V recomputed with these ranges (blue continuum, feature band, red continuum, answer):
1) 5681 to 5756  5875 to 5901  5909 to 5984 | -0.02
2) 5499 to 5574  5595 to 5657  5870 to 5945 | 0.02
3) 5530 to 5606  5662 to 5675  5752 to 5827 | 0.08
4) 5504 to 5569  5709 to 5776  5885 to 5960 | 0.07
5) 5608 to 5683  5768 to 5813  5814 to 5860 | 0.09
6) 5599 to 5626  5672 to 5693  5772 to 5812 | 0.04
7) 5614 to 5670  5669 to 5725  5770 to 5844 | 0.02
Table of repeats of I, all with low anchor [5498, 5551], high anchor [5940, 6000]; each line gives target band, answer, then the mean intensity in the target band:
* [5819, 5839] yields -0.18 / 6.99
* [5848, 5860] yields -0.06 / 6.21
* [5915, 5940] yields -0.03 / 5.93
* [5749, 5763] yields 0.05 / 5.83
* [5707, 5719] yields -0.01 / 6.23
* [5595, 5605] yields 0.01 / 6.33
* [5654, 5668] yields 0.07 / 5.87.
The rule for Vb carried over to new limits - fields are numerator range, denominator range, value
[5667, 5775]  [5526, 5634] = 0.94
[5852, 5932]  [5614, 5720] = 0.97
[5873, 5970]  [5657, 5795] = 0.98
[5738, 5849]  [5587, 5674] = 1.03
